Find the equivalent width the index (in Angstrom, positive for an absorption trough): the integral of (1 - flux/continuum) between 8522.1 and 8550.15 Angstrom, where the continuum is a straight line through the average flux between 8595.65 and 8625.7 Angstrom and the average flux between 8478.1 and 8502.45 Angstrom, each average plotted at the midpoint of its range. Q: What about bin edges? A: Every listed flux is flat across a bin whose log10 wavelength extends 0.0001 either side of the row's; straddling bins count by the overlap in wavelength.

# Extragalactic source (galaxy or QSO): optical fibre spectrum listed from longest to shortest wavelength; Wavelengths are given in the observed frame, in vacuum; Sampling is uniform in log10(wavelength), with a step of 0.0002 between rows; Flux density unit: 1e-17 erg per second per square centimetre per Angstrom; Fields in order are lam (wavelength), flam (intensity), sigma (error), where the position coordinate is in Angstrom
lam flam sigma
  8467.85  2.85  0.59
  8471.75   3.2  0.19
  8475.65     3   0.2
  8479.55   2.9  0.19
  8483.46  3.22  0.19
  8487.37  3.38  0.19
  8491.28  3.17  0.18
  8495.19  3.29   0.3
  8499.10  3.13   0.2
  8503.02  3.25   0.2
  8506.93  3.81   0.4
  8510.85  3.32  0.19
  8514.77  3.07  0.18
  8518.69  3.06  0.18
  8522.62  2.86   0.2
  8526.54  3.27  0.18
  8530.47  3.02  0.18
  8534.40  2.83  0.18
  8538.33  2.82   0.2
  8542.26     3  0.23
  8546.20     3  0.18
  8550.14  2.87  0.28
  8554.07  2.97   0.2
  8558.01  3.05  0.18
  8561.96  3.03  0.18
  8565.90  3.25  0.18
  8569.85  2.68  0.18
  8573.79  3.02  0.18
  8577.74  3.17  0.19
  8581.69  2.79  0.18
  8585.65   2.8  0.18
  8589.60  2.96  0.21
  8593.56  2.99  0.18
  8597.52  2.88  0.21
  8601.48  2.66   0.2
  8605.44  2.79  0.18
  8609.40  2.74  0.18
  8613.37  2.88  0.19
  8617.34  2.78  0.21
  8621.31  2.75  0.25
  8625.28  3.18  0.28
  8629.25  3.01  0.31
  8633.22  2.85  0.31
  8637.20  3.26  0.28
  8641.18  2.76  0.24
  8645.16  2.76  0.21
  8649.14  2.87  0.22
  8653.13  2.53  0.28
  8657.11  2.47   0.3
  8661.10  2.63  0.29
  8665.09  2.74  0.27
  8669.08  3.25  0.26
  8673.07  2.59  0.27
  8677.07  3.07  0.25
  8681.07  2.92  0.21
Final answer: 0.7 Angstrom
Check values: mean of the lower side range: 3.19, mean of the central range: 2.97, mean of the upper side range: 2.81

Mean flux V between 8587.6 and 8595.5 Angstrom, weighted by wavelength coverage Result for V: 2.97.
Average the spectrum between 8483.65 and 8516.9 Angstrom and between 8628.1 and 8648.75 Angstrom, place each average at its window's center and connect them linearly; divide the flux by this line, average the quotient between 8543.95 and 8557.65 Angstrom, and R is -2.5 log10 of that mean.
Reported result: 0.07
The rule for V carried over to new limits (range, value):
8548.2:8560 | 2.96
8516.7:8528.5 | 3.06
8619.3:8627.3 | 2.97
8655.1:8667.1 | 2.62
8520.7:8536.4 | 3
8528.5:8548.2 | 2.93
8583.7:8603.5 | 2.86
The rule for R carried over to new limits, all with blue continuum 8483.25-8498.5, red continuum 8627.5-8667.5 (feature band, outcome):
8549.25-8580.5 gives 0.01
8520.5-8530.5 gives 0.03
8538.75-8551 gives 0.05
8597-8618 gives 0.05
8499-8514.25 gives -0.06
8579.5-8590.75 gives 0.05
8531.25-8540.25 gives 0.10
